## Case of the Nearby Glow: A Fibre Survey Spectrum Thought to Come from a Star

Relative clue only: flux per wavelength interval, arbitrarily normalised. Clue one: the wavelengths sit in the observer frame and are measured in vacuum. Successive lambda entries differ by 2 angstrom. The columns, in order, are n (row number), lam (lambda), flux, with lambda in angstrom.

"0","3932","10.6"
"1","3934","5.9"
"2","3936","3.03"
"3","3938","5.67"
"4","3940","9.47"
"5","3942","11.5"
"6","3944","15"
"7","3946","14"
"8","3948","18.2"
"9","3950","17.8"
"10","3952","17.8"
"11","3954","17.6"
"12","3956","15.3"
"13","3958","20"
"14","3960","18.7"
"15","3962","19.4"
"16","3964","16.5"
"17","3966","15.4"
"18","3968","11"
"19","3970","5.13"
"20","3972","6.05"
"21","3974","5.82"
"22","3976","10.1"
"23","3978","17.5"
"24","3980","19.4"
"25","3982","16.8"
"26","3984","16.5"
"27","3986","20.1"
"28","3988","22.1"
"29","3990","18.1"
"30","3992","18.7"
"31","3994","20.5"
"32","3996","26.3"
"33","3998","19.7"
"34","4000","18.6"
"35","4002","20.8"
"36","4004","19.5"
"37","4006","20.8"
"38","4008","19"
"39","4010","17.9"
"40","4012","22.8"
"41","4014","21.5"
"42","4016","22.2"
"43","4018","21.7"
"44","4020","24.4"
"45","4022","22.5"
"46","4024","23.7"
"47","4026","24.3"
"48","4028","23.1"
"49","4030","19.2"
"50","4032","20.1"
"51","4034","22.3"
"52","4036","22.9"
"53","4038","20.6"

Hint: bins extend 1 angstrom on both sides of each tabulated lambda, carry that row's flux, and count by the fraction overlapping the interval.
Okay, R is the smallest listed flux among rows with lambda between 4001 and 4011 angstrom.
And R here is 17.9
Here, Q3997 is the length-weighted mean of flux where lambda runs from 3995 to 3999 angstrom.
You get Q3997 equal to 23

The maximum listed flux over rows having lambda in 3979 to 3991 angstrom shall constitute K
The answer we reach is 22.1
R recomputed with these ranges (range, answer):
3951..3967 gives 15.3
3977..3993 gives 16.5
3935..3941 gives 3.03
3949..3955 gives 17.6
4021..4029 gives 22.5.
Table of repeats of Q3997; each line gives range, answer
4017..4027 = 23.3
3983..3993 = 19.1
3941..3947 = 13.5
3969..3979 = 8.92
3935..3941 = 6.06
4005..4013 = 20.1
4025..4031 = 22.2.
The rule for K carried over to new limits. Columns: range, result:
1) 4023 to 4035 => 24.3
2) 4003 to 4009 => 20.8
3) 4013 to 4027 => 24.4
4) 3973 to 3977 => 10.1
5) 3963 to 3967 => 16.5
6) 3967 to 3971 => 11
